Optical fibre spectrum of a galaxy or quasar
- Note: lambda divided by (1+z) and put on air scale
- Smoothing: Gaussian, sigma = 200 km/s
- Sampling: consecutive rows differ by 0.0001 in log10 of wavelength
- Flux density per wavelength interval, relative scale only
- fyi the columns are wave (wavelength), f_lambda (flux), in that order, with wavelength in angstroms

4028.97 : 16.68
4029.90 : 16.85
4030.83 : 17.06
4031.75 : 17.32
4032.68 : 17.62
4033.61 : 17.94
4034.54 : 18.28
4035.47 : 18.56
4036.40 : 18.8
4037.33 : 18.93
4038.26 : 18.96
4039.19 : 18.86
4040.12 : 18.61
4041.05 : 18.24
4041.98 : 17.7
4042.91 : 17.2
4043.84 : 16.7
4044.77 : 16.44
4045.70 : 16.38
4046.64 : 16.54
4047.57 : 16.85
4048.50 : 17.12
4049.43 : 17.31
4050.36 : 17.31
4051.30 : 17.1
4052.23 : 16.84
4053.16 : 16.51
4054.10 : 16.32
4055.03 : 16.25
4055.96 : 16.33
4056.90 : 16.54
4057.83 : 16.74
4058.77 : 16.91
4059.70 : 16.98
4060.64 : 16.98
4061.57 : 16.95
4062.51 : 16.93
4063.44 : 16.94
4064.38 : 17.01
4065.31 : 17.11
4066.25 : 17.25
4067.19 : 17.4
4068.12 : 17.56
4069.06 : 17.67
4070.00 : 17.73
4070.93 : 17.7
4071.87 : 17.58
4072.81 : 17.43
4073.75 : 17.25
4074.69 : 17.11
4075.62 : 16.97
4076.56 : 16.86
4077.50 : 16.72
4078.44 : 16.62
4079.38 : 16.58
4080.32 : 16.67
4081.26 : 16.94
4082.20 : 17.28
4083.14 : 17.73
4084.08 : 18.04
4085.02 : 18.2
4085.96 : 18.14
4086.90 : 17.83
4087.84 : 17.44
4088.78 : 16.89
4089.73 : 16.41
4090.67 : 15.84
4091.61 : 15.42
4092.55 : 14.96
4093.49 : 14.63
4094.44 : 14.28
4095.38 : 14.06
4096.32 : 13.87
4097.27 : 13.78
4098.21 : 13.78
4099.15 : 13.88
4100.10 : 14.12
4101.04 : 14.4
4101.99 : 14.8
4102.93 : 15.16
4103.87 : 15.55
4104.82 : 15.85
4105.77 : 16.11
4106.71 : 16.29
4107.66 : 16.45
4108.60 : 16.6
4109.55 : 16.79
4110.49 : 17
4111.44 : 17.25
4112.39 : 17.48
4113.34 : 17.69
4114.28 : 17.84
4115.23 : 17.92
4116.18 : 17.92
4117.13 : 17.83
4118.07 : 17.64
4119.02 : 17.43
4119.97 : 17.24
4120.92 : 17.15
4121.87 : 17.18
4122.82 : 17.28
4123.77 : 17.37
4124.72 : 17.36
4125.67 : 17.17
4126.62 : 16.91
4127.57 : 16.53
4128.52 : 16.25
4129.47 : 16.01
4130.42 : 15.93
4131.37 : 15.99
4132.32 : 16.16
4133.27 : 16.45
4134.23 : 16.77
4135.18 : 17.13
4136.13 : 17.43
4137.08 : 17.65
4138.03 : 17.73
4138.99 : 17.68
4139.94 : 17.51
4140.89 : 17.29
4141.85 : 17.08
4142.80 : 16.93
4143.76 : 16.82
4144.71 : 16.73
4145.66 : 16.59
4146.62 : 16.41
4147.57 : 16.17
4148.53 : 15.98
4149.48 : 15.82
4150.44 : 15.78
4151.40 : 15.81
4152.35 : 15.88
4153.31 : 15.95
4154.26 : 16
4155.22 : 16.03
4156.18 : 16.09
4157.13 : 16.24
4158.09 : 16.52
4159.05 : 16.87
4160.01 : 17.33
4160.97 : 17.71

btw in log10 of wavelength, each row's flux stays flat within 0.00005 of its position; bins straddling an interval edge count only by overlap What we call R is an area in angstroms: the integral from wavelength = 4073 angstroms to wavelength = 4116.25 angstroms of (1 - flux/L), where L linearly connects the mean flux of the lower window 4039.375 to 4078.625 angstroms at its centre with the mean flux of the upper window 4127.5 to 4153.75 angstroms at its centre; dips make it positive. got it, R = 1.5 angstroms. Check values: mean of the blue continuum 17.1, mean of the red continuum 16.6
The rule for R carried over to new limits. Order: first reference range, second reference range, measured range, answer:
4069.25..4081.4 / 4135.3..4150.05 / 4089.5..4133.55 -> 2.2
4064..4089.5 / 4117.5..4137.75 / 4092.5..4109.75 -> 2.1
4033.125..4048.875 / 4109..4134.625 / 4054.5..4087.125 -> 0.6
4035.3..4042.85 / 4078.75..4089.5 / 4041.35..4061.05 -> 1.5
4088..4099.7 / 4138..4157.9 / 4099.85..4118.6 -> -1.5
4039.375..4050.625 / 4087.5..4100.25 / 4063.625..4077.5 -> -1.1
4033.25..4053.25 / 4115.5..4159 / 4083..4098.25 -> 1.1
